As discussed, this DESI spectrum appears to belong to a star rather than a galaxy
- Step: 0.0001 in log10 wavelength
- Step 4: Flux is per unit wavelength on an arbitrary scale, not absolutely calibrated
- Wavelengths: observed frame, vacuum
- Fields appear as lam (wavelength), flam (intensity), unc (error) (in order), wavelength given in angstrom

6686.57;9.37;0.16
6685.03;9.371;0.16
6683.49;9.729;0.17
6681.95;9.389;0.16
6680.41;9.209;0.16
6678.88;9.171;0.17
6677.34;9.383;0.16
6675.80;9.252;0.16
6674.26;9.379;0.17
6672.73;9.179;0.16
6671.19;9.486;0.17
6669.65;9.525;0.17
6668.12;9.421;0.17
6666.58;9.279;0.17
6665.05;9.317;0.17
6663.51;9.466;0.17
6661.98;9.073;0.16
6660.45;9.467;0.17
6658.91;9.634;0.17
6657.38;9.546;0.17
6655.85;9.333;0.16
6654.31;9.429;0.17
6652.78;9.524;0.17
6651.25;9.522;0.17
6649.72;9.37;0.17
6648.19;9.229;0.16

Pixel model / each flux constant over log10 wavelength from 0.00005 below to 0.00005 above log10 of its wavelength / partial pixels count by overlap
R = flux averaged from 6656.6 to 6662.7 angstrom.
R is 9.44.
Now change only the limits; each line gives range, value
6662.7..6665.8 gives 9.38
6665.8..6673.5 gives 9.38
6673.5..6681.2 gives 9.28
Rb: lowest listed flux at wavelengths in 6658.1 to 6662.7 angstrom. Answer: 9.073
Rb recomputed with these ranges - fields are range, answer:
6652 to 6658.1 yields 9.333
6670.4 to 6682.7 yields 9.171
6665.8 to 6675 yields 9.179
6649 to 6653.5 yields 9.37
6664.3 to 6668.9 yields 9.279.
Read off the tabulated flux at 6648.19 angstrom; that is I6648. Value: 9.229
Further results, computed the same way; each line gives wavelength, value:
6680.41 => 9.209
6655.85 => 9.333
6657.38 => 9.546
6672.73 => 9.179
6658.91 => 9.634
